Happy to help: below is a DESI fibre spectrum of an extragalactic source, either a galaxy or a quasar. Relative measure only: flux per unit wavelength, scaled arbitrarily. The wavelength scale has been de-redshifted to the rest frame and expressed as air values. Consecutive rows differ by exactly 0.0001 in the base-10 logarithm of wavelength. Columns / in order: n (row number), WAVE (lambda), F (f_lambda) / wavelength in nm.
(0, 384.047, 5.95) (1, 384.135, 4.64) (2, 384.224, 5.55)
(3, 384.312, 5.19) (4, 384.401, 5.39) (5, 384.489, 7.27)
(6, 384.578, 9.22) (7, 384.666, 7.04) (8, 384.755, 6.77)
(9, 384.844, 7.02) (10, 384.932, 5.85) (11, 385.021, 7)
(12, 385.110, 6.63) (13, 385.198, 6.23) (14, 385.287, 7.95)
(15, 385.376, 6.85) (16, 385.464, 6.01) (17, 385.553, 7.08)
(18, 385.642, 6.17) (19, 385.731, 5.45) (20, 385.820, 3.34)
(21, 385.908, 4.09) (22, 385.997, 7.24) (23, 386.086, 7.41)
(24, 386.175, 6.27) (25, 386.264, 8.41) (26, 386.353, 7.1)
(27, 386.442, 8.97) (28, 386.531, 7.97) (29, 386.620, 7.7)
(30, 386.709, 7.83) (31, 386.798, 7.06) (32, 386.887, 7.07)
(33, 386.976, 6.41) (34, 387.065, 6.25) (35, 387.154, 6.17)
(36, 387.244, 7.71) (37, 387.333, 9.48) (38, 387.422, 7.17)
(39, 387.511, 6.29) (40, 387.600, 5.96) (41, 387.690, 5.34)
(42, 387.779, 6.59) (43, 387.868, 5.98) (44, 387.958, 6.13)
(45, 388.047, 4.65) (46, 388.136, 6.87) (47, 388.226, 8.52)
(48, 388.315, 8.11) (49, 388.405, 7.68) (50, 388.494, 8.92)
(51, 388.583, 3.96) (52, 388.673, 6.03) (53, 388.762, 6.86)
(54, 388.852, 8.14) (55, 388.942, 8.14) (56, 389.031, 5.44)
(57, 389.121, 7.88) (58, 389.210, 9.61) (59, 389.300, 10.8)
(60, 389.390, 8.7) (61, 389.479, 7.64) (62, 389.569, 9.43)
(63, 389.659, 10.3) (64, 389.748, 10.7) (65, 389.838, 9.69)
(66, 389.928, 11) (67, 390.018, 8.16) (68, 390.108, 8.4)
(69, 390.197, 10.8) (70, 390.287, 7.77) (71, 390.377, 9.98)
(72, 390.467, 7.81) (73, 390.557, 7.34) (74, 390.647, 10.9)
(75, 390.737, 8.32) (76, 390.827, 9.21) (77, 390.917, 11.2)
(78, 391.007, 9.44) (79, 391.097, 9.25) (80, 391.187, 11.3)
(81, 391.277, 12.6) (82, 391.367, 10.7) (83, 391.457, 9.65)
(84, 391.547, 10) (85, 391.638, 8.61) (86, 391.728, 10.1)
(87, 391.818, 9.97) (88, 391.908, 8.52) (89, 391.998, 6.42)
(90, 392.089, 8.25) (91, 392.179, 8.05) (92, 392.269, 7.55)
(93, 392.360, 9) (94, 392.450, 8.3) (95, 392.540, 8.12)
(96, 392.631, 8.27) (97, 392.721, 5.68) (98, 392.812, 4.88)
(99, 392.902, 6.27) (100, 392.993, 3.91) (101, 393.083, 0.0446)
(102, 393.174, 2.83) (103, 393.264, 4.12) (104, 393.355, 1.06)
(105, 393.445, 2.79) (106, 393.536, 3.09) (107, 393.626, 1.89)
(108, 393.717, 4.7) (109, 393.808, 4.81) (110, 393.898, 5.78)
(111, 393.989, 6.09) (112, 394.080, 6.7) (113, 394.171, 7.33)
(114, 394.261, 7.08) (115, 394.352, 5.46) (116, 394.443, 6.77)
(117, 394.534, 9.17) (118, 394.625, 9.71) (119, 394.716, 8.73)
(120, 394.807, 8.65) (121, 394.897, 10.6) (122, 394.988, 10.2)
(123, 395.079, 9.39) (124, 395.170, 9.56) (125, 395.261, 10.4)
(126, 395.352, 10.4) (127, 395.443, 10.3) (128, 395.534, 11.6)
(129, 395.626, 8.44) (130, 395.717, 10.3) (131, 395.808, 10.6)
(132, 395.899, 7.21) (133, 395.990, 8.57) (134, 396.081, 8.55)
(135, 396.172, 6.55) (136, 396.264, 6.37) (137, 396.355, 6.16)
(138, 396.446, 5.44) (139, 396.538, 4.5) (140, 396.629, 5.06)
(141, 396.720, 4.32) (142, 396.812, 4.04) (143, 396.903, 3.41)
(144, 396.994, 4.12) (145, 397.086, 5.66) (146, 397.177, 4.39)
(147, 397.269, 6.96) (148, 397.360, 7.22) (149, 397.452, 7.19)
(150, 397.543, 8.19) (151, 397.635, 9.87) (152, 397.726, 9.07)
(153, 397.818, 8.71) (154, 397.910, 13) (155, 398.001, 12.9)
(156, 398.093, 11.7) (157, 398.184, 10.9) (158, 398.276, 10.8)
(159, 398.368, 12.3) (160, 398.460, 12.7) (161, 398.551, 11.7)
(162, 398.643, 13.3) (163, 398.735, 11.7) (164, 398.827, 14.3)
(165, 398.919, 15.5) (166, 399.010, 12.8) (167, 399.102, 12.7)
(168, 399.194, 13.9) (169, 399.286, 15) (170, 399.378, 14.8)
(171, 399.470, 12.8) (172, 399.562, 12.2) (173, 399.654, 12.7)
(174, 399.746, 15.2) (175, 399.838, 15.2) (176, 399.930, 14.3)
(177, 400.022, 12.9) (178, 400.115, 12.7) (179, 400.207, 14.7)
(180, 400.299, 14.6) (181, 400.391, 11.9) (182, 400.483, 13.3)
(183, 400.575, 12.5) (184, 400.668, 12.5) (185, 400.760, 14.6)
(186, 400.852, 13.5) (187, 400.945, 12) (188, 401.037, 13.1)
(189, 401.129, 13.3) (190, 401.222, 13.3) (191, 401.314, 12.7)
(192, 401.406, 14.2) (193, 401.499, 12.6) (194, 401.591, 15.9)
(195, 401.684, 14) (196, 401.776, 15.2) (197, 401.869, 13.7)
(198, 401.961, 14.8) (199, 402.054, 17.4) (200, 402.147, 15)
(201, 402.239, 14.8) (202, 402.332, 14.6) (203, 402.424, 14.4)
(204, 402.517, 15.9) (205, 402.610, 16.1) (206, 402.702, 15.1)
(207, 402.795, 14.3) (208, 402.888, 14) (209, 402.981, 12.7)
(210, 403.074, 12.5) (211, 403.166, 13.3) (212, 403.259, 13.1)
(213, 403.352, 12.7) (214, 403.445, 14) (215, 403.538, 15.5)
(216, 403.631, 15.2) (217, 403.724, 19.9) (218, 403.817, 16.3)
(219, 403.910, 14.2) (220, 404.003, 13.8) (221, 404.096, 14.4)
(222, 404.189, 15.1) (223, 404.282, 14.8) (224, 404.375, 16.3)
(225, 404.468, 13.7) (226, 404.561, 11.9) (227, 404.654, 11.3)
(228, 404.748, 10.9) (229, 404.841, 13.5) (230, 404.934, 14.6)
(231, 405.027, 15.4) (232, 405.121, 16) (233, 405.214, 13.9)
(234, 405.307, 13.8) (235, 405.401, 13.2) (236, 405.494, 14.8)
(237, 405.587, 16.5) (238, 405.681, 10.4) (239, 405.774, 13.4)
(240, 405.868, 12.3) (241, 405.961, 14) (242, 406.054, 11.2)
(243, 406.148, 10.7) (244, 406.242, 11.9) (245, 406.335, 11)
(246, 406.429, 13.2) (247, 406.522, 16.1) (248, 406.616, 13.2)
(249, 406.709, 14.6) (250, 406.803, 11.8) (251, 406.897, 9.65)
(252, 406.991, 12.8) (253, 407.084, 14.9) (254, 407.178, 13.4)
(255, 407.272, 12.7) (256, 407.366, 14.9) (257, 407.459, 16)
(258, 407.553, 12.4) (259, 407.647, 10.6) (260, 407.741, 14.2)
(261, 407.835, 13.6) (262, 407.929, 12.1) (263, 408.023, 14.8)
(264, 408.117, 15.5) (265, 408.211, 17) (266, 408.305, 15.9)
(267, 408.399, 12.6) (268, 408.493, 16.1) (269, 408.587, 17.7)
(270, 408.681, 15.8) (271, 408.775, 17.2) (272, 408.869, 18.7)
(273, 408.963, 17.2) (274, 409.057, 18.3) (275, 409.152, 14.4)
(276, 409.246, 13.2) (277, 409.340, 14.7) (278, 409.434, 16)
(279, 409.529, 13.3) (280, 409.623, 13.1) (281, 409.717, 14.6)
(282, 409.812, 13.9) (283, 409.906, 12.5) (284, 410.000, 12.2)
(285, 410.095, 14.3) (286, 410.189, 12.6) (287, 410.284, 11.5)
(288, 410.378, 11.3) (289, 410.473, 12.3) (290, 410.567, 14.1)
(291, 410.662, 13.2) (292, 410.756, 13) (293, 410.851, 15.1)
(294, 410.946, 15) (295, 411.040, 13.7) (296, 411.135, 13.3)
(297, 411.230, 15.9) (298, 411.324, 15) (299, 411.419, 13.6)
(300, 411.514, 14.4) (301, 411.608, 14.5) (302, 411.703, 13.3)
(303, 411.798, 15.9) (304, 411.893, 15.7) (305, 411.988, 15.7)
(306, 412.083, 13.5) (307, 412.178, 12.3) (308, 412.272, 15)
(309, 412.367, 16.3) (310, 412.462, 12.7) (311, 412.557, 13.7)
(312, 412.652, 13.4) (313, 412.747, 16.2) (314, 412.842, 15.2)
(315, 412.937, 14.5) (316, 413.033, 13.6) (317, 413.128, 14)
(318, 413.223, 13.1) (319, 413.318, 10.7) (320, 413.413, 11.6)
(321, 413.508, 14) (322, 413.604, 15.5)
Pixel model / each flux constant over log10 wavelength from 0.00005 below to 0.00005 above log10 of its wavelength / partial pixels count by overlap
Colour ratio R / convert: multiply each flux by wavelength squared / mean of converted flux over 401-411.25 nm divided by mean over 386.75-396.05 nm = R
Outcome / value 1.95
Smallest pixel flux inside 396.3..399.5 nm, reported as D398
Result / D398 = 3.41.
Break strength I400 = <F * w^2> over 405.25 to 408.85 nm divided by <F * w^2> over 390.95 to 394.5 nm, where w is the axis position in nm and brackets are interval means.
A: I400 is 2.2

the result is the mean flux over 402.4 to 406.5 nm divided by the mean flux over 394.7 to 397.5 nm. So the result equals 1.84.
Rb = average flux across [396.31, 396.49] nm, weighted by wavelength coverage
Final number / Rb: 5.81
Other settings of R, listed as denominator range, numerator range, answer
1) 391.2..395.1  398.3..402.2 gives 2.01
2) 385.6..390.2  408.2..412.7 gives 2.17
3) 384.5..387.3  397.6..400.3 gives 2.00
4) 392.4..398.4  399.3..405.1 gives 2.01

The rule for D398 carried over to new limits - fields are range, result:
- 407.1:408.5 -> 10.6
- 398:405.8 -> 10.4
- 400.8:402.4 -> 12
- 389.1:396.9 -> 0.0446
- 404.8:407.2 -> 9.65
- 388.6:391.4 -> 5.44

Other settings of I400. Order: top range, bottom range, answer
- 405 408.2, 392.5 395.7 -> 2.11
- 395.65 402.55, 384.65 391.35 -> 1.56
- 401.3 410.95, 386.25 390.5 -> 1.98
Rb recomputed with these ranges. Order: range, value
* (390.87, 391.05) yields 10.3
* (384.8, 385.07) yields 6.62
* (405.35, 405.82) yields 13.7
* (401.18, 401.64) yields 13.8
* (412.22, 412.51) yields 14.7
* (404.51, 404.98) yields 12.4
